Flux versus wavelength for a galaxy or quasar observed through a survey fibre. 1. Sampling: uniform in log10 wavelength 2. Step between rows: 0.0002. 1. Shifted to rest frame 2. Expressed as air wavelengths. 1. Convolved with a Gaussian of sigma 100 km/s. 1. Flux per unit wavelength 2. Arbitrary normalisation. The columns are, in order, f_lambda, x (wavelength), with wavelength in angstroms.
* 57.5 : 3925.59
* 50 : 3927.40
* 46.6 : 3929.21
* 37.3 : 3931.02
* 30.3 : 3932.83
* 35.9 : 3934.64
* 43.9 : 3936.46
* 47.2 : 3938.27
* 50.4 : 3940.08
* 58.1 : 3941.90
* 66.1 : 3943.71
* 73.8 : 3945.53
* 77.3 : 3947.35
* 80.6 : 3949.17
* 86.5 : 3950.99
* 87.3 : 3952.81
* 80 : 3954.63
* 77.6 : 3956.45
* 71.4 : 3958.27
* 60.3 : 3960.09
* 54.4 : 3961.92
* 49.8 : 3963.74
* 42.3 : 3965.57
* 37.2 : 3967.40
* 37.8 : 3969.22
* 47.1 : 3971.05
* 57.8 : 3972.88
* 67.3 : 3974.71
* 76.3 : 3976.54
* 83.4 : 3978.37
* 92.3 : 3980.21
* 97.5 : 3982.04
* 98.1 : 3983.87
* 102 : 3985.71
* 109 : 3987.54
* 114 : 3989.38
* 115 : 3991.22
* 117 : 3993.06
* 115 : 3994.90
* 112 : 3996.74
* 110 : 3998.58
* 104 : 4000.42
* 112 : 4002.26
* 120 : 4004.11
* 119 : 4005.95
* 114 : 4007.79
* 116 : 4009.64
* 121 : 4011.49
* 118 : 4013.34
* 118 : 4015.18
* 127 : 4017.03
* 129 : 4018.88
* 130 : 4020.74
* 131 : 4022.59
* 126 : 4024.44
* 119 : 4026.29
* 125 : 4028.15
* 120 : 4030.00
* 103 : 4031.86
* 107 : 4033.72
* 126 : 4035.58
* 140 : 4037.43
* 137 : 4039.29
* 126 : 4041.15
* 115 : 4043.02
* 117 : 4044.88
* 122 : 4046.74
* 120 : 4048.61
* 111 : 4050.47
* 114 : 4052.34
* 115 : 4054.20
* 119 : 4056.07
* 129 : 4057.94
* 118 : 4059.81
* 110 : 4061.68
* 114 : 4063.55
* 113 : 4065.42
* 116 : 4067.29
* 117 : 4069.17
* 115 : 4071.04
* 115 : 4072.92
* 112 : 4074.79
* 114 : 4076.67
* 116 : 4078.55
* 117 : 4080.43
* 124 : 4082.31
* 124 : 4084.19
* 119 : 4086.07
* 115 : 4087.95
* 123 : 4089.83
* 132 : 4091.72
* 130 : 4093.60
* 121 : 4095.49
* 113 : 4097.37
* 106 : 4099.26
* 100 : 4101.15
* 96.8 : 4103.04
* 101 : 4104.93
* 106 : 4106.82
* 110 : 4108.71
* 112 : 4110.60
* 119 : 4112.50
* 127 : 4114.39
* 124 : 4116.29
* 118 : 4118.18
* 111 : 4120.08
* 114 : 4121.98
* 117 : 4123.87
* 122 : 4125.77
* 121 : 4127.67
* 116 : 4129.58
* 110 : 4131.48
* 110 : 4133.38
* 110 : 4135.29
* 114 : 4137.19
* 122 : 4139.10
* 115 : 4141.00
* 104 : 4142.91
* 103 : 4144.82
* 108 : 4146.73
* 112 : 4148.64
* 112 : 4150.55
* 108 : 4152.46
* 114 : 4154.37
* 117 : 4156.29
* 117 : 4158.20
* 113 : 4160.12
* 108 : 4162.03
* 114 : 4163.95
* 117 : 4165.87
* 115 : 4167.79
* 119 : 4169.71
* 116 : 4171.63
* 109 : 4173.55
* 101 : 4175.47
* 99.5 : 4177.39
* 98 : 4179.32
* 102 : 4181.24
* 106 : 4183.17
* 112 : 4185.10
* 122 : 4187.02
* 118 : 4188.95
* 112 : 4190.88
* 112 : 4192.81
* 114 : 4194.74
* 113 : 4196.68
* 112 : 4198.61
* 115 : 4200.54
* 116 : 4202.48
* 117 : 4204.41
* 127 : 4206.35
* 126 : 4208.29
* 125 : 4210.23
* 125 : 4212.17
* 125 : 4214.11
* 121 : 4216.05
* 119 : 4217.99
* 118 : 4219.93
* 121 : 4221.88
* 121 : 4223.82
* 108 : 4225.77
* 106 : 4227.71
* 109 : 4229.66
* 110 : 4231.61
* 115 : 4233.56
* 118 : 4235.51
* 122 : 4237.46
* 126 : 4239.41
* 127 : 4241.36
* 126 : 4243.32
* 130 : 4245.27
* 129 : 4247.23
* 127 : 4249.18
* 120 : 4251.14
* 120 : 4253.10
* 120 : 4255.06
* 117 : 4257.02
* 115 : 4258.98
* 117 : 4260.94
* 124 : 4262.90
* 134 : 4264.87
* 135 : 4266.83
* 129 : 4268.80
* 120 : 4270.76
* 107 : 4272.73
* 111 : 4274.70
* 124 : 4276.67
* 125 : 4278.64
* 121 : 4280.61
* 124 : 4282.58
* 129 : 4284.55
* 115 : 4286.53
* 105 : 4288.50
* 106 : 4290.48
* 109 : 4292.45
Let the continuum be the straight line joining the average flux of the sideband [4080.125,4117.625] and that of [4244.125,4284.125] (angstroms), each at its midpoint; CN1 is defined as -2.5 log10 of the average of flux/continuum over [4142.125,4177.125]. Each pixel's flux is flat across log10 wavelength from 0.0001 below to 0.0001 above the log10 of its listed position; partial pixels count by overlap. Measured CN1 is 0.07 mag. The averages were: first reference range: 116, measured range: 111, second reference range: 123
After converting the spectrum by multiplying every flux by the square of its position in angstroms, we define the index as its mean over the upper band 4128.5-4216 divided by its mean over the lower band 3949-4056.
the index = 1.21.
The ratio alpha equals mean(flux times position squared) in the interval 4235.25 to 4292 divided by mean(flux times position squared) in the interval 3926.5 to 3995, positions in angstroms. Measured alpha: 2.0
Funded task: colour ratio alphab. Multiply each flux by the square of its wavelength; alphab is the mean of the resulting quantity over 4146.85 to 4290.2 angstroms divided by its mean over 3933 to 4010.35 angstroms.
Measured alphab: 1.6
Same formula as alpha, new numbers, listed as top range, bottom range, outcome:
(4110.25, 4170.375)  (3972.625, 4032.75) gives 1.11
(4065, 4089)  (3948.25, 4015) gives 1.37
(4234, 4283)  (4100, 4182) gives 1.16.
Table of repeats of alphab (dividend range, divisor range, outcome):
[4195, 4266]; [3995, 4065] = 1.11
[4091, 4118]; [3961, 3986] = 1.83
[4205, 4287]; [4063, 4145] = 1.13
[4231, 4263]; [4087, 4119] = 1.13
